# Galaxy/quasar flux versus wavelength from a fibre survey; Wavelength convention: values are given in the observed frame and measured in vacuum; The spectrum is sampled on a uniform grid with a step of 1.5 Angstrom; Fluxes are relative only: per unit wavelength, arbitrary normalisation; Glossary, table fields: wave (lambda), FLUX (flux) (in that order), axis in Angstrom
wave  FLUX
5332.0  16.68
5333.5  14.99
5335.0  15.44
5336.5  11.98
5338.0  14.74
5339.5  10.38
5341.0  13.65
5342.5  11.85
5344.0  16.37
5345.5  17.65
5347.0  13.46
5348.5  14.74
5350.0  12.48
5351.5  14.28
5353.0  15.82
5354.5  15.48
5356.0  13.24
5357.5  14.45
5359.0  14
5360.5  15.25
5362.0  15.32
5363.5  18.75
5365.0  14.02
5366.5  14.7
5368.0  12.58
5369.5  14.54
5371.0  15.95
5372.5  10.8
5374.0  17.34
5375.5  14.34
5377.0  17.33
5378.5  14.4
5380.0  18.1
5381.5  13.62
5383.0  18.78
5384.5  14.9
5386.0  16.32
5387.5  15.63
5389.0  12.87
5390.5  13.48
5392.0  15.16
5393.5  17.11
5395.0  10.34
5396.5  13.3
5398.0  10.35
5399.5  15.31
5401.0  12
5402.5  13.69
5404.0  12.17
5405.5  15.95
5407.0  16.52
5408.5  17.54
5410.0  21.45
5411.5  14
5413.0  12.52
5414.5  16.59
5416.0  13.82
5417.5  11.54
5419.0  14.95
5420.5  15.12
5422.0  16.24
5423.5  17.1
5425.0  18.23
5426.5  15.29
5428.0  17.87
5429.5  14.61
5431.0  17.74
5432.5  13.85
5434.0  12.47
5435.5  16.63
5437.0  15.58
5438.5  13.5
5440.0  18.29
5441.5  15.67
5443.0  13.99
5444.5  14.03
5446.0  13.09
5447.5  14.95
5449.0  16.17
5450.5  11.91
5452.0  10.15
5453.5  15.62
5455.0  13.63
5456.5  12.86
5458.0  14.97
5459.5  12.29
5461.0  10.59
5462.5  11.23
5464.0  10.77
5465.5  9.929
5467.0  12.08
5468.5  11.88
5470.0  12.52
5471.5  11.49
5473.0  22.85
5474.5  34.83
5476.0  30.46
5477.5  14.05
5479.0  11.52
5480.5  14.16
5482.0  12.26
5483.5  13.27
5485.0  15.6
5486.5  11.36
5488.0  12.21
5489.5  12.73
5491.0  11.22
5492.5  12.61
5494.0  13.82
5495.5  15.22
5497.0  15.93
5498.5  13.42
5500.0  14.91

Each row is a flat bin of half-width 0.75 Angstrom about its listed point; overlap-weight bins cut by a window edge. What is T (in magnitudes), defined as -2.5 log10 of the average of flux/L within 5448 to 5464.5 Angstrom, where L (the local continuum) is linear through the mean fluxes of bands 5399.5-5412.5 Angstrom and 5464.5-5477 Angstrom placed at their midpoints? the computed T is 0.33 mag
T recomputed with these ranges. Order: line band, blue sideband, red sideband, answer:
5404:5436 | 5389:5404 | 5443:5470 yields -0.192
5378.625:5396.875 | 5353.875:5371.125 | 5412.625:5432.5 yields 0.008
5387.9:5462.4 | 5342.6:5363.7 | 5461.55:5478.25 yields 0.096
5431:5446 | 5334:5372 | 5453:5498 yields -0.037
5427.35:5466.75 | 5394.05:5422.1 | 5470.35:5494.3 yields 0.092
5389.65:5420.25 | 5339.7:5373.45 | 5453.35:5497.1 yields 0.004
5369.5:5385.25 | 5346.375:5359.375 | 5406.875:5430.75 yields -0.048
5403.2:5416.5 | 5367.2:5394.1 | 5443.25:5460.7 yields -0.082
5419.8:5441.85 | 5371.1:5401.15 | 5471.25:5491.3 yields -0.025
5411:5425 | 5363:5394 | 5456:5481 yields 0.027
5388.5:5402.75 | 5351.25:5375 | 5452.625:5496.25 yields 0.102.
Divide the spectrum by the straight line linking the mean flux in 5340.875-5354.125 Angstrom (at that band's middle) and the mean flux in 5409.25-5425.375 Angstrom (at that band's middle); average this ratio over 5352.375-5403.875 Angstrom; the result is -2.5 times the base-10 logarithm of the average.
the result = 0.02 mag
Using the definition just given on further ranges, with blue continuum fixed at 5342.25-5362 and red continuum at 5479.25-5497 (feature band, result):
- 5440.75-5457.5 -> -0.02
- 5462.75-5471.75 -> 0.17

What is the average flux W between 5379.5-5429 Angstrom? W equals 15.1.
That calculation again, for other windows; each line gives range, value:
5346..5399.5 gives 14.7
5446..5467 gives 12.7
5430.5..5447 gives 14.9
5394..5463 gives 14.5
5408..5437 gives 15.6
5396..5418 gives 14.5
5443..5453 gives 13.5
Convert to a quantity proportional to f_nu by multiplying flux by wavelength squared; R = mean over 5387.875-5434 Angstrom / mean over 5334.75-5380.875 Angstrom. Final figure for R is 1.04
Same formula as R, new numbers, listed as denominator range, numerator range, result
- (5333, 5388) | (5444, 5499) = 1.00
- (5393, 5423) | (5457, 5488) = 1.05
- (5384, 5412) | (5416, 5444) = 1.07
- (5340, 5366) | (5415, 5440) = 1.08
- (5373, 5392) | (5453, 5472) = 0.81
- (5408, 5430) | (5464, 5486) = 1.03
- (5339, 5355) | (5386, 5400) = 0.99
